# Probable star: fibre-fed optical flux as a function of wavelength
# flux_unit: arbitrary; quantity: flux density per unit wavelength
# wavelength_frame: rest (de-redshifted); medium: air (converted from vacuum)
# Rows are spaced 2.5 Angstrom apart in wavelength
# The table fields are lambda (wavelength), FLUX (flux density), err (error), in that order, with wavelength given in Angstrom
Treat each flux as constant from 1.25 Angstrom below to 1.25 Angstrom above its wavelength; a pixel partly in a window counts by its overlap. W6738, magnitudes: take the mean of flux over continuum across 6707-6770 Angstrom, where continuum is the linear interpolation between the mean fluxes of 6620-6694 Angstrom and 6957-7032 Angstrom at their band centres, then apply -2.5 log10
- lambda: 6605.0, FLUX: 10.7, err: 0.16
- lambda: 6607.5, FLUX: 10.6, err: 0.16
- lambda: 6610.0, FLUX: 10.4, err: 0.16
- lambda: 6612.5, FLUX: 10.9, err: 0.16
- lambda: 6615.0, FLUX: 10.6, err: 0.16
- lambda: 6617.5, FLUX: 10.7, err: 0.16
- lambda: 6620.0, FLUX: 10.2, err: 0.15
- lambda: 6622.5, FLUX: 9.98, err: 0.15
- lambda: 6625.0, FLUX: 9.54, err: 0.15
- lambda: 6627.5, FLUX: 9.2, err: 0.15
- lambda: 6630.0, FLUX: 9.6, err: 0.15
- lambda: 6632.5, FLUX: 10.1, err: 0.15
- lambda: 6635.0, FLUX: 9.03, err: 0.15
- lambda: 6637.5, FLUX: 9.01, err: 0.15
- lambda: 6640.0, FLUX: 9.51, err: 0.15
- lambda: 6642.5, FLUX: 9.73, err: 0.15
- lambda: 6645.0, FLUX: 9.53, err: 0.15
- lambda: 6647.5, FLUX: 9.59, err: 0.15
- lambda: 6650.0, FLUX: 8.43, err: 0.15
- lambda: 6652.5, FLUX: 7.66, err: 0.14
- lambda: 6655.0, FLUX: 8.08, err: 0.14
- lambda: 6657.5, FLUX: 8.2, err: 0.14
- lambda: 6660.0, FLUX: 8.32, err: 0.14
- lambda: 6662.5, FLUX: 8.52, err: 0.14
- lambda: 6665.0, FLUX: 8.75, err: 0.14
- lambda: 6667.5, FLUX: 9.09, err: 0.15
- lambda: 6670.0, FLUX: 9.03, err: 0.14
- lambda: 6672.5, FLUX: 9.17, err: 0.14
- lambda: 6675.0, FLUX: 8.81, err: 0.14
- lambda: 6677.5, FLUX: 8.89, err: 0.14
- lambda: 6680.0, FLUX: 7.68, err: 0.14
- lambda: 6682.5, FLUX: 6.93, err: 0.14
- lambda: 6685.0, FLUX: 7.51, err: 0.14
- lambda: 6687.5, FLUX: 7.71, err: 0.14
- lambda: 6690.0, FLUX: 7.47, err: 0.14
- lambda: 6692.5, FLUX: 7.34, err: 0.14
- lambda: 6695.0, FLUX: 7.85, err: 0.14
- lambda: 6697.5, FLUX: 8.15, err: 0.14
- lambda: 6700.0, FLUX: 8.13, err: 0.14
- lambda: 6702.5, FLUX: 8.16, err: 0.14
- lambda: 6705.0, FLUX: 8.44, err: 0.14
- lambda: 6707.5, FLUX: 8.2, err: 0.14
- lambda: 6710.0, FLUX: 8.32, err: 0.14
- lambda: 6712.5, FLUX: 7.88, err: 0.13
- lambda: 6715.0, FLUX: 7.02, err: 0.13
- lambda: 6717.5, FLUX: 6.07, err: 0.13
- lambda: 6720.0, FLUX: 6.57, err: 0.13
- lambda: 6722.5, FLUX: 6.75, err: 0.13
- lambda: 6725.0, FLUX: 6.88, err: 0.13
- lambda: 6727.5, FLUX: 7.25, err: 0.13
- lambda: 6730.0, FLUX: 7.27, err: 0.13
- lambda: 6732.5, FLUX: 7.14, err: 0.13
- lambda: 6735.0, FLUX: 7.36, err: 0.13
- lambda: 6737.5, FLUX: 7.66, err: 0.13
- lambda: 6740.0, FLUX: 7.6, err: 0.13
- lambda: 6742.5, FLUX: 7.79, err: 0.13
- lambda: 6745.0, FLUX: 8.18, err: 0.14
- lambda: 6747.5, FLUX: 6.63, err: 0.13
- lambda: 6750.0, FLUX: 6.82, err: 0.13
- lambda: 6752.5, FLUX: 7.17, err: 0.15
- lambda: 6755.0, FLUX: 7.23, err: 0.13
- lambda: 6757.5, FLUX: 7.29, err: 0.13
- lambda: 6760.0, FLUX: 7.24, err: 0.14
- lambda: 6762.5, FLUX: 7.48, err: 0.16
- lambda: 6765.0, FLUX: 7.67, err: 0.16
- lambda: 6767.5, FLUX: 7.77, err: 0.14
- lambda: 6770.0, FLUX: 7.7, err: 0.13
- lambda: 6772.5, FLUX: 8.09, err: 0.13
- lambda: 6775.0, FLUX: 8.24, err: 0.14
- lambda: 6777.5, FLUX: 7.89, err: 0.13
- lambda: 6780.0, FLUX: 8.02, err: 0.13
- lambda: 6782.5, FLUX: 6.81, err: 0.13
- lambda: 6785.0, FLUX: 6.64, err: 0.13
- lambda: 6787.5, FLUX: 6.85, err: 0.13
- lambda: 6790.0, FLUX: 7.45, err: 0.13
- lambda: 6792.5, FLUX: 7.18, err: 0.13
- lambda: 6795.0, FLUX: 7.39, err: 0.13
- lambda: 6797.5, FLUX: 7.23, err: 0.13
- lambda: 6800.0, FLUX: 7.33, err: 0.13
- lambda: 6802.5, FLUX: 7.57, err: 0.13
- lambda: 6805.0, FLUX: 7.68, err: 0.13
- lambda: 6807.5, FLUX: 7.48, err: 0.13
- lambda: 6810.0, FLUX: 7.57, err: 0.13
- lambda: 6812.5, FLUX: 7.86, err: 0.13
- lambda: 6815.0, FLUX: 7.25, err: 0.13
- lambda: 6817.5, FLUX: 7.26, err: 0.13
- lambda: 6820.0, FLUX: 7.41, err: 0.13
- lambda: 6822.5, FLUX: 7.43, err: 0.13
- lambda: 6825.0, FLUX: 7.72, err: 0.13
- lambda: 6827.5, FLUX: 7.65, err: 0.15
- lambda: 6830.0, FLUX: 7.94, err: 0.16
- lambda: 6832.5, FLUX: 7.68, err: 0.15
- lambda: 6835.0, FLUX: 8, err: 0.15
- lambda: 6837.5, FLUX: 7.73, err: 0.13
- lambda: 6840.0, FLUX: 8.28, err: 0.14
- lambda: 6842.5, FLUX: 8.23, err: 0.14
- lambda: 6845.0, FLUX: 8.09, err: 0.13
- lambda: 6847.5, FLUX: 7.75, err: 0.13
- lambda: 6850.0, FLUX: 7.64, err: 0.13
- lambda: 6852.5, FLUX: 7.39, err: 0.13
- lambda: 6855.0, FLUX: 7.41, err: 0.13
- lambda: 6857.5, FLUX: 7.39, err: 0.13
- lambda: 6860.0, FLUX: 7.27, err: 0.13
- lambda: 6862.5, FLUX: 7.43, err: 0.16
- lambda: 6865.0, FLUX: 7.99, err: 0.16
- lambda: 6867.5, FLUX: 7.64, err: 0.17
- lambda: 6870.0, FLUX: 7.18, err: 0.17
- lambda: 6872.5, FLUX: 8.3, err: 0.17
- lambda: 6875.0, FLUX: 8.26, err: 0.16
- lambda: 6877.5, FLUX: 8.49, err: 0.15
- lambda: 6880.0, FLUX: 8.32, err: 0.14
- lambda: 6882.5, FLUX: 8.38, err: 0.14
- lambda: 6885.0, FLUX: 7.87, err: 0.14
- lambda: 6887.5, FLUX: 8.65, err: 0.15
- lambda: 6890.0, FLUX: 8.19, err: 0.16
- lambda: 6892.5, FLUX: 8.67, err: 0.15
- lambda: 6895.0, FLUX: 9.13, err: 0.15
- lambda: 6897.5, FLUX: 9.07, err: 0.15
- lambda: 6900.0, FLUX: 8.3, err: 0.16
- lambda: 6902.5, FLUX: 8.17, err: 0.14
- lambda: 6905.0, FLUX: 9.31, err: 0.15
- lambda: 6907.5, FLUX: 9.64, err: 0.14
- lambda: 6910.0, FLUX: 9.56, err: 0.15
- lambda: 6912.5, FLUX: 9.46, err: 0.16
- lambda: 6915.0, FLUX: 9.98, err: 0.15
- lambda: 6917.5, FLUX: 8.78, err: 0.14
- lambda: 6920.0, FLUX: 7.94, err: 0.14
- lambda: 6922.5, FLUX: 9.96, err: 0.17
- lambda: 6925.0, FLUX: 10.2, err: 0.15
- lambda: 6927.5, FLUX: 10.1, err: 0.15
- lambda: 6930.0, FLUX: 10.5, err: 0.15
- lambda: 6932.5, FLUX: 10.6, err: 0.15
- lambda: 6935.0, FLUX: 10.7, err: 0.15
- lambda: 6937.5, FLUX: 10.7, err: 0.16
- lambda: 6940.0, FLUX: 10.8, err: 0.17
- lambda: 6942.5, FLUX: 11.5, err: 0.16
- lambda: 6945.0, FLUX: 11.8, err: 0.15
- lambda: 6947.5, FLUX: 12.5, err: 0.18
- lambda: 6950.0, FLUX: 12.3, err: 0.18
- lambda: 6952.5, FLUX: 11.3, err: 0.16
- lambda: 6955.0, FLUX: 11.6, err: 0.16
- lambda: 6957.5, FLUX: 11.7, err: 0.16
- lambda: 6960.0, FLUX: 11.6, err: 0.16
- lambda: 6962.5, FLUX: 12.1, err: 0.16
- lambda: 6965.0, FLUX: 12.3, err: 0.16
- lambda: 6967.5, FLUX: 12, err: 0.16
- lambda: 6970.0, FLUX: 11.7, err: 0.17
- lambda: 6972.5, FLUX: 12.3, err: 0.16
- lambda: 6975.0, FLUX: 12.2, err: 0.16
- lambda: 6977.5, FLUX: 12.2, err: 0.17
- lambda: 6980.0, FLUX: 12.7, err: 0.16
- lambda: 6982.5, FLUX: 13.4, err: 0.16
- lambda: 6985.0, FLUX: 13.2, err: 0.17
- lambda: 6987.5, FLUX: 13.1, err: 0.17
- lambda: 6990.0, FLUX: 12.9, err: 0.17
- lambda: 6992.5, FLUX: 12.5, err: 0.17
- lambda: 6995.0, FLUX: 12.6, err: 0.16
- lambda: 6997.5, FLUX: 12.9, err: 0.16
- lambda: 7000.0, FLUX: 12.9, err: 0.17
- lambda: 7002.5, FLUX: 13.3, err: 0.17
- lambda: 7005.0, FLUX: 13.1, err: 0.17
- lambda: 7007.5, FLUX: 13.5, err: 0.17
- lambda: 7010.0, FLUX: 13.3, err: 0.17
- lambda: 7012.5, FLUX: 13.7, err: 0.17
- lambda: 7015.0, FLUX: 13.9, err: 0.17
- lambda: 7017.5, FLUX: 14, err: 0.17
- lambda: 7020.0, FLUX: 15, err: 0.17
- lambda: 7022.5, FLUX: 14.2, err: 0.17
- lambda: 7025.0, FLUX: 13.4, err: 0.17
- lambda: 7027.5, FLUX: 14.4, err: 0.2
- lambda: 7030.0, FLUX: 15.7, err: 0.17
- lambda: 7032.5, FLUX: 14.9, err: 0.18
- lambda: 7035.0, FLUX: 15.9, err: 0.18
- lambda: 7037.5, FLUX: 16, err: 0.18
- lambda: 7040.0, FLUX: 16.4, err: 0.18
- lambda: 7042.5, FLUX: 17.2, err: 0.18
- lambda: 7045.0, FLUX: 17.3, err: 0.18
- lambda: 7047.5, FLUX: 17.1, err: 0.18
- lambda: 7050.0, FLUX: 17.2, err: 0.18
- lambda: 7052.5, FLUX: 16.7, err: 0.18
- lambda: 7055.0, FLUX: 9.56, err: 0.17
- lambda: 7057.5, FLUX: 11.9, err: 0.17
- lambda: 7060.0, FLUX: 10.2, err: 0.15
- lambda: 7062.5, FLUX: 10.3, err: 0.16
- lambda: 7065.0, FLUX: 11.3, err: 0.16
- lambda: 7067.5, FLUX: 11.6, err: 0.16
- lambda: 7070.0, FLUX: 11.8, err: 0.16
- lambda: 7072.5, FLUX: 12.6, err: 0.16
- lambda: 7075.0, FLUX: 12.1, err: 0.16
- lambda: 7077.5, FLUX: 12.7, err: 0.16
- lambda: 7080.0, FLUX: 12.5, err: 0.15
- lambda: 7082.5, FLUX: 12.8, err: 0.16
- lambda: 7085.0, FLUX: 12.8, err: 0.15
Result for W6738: 0.31 mag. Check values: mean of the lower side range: 8.73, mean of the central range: 7.33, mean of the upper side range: 13.1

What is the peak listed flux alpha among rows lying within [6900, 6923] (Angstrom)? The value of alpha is 9.98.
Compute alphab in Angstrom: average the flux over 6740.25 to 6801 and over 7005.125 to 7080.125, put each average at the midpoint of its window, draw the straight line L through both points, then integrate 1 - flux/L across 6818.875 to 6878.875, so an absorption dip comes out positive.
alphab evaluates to 9.7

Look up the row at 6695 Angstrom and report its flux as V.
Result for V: 7.85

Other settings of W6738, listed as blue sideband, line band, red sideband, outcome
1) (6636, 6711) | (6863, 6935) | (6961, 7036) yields 0.31 mag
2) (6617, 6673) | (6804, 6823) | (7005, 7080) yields 0.43 mag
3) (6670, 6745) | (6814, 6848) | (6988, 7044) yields 0.31 mag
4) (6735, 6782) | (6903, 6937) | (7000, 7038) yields 0.20 mag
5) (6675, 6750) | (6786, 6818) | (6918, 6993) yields 0.22 mag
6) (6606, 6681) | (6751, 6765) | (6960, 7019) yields 0.39 mag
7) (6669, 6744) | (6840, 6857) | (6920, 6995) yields 0.27 mag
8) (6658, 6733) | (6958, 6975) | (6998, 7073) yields 0.06 mag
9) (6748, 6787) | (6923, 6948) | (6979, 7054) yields 0.12 mag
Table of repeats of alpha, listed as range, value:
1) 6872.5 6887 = 8.49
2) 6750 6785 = 8.24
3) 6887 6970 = 12.5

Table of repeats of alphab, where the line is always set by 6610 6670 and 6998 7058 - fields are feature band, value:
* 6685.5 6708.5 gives 5.0 Angstrom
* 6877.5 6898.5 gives 6.9 Angstrom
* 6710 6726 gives 5.3 Angstrom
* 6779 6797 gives 6.6 Angstrom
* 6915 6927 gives 3.5 Angstrom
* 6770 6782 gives 3.5 Angstrom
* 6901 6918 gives 4.9 Angstrom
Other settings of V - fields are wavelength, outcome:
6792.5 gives 7.18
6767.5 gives 7.77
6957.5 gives 11.7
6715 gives 7.02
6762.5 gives 7.48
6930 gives 10.5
